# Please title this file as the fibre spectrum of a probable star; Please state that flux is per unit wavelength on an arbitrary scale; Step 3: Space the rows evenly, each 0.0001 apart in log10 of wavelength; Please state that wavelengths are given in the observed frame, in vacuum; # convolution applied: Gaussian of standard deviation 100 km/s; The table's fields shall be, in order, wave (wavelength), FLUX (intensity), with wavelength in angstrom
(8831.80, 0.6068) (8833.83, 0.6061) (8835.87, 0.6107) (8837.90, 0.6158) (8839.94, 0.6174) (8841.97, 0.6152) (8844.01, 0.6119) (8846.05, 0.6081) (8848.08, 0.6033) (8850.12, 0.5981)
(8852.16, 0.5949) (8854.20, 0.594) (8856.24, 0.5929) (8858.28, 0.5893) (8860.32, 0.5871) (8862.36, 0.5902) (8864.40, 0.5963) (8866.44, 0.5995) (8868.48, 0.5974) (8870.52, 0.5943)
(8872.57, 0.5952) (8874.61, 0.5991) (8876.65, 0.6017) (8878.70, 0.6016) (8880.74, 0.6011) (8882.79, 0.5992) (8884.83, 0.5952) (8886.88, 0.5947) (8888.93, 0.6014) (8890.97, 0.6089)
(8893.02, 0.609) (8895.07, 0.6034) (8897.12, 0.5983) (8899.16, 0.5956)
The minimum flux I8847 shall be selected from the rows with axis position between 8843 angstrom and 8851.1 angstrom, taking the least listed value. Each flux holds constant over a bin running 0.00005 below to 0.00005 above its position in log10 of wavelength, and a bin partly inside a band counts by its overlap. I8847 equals 0.5981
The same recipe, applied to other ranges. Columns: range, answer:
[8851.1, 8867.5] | 0.5871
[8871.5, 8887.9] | 0.5947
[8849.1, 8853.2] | 0.5949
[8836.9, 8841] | 0.6158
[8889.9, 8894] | 0.6089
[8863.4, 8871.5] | 0.5943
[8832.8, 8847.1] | 0.6061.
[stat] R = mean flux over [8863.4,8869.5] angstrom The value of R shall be 0.598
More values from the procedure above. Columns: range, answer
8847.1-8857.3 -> 0.596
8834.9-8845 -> 0.614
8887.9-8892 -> 0.605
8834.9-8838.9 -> 0.614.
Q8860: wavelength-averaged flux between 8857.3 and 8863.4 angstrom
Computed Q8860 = 0.589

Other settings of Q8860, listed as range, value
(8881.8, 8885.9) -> 0.597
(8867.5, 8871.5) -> 0.596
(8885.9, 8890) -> 0.599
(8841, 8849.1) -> 0.609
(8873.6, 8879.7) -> 0.601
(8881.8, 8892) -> 0.6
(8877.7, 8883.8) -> 0.601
